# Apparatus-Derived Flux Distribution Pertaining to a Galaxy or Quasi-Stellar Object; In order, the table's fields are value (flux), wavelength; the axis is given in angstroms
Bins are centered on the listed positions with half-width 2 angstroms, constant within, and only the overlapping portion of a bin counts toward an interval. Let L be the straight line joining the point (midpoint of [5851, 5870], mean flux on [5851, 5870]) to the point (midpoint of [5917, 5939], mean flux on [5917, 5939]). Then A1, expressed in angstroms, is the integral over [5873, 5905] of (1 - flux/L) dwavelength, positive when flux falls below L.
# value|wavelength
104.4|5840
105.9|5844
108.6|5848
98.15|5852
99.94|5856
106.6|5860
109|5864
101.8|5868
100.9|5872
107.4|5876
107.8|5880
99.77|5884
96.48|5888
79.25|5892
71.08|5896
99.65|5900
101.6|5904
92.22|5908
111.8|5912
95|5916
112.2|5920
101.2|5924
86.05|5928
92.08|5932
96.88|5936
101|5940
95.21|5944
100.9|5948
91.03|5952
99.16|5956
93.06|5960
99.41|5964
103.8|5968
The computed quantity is 1.8 angstroms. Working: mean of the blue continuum 103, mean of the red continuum 97.7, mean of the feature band 95.4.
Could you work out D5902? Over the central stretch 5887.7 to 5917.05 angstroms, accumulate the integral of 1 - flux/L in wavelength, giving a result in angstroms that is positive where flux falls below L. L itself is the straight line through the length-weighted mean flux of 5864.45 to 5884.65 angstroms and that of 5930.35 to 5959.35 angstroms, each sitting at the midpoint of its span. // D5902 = 2.3 angstroms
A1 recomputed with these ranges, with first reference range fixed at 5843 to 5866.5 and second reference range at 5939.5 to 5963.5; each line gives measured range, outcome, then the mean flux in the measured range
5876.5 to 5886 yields -0.2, 104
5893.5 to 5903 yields 1.3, 86.8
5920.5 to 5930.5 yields 0.2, 96.3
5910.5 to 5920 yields -0.5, 105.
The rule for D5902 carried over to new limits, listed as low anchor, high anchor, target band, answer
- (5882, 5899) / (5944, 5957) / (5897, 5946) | -3.2 angstroms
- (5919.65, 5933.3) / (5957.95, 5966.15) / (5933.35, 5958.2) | -0.2 angstroms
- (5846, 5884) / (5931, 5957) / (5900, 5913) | -0.1 angstroms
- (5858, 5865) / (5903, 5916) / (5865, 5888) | 0.5 angstroms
